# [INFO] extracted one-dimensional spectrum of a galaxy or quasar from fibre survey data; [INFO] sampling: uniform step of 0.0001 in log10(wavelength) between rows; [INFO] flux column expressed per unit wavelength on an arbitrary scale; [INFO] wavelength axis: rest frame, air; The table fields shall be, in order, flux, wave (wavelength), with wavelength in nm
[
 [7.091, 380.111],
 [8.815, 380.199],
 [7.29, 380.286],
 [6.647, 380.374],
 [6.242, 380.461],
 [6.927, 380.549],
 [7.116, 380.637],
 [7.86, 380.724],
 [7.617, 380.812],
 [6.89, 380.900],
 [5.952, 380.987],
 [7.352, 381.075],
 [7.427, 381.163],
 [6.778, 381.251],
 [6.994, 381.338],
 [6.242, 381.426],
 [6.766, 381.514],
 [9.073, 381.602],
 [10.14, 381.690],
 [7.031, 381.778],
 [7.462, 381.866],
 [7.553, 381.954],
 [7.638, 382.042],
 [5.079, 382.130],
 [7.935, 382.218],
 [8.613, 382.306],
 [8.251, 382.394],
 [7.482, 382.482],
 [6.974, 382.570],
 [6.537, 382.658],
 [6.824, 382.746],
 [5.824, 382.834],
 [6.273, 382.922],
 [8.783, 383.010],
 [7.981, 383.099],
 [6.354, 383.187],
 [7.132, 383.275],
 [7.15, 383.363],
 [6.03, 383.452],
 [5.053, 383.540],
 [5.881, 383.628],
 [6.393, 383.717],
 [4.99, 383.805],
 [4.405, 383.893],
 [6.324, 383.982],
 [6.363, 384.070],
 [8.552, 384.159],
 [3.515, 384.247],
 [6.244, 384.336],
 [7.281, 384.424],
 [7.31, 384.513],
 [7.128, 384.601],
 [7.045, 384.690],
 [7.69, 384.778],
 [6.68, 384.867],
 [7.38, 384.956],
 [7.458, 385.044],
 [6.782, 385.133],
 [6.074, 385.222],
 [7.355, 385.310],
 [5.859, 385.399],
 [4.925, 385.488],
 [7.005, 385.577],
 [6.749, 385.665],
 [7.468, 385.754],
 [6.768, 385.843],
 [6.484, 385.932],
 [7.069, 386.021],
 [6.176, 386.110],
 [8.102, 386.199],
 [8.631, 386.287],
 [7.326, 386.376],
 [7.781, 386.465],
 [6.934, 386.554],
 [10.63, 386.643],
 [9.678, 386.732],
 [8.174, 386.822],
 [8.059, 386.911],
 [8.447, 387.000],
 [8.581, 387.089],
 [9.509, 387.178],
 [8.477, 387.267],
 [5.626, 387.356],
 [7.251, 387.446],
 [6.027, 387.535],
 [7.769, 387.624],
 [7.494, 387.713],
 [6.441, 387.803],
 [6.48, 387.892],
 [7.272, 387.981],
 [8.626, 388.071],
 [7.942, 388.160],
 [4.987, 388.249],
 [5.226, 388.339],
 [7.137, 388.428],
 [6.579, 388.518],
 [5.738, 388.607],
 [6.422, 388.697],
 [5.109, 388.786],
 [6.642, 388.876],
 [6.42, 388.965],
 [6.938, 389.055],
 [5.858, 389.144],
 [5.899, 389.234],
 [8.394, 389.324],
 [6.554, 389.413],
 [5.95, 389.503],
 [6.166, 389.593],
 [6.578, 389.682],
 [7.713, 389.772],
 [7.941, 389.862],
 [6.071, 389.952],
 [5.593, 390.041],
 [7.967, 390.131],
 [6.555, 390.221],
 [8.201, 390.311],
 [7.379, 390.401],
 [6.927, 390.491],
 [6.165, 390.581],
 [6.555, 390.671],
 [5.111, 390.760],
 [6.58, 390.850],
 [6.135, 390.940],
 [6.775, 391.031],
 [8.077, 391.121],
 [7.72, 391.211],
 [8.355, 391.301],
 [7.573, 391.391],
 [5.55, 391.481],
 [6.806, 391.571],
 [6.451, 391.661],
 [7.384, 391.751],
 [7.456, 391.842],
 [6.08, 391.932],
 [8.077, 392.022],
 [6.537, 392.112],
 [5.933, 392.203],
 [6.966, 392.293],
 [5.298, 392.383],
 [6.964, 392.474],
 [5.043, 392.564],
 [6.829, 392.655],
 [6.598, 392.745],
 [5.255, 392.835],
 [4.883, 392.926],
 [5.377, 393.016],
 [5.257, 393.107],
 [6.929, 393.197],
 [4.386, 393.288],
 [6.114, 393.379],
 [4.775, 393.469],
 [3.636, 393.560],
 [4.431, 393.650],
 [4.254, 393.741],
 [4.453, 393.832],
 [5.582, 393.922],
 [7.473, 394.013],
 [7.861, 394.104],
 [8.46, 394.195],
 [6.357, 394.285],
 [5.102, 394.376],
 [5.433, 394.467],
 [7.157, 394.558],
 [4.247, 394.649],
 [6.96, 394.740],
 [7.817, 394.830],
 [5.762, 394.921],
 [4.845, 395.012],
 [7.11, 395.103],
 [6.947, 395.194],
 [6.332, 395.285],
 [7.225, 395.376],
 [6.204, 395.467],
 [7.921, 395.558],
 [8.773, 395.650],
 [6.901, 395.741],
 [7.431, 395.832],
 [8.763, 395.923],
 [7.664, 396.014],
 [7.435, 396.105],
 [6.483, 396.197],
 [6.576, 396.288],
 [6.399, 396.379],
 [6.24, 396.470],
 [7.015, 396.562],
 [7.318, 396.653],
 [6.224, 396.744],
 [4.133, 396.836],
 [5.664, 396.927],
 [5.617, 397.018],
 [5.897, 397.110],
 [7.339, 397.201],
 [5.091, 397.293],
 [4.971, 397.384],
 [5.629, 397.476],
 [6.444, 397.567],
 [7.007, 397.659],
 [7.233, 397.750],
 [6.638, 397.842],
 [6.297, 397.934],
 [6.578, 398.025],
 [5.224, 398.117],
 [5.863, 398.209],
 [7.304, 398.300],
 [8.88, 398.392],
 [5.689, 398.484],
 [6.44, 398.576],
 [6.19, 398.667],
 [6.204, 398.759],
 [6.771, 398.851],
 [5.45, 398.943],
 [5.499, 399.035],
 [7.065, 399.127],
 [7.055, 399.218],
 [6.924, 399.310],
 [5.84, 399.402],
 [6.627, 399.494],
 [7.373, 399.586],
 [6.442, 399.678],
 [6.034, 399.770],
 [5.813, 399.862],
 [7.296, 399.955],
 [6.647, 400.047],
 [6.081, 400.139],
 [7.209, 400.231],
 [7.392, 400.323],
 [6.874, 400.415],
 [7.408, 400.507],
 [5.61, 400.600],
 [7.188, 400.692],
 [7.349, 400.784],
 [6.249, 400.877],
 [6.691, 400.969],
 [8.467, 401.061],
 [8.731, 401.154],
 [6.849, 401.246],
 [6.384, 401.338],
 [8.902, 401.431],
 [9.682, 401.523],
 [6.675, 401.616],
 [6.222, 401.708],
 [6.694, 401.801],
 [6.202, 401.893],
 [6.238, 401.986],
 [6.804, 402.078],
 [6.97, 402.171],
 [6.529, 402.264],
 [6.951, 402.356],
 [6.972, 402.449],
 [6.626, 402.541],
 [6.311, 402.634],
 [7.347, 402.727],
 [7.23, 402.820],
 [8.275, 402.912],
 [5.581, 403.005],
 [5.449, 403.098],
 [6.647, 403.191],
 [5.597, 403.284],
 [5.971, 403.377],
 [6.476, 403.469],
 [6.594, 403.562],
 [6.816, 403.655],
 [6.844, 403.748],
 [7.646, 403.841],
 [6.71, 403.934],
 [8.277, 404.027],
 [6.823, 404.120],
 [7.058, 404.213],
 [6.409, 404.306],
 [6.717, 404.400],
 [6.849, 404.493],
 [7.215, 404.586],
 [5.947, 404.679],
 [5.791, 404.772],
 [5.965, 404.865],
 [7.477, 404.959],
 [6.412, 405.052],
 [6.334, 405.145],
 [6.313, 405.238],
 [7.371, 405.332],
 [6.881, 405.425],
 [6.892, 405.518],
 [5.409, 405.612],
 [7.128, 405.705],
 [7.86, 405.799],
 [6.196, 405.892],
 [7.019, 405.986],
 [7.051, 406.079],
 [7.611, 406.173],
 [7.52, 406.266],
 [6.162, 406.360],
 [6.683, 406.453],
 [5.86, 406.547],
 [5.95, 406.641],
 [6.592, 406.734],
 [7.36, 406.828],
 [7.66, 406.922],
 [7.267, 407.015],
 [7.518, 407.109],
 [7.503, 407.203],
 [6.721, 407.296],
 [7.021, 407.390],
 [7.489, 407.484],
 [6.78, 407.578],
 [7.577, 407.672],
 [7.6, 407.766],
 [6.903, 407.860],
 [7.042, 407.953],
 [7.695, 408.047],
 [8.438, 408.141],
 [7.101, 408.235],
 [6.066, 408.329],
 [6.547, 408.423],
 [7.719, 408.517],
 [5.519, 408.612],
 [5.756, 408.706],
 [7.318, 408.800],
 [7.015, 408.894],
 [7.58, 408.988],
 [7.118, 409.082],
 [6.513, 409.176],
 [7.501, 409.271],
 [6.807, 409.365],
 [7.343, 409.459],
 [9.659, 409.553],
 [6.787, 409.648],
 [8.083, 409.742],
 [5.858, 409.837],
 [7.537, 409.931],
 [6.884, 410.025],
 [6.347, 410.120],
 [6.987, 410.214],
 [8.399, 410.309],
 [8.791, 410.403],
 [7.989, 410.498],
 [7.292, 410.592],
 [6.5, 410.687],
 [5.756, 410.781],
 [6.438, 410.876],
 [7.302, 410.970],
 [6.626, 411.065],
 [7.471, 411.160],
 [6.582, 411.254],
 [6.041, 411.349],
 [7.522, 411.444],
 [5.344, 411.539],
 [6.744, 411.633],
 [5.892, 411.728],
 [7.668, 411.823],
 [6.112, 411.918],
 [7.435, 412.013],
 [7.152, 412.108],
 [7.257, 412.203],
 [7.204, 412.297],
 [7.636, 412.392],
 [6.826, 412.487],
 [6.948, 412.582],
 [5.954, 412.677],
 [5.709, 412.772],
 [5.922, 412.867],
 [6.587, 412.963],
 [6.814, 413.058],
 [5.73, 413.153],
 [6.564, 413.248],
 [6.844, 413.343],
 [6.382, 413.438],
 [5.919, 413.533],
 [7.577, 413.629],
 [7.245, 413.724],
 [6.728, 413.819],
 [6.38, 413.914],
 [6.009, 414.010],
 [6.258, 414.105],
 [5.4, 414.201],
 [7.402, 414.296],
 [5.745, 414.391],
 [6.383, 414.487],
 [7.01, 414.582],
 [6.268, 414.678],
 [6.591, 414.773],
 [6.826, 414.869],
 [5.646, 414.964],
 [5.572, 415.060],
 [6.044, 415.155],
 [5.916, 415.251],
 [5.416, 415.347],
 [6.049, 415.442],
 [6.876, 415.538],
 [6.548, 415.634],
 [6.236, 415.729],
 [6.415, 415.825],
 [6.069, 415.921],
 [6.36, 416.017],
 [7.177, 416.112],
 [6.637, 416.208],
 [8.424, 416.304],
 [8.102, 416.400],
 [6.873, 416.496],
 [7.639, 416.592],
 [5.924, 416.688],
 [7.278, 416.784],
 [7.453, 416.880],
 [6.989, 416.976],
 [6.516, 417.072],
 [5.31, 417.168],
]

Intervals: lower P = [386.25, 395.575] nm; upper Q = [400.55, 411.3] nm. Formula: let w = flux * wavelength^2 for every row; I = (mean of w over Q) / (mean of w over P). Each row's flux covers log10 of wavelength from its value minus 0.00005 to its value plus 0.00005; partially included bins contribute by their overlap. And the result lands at 1.1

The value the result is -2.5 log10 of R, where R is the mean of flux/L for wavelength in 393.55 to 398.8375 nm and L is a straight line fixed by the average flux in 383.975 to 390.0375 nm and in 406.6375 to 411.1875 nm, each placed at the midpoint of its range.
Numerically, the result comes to 0.10 mag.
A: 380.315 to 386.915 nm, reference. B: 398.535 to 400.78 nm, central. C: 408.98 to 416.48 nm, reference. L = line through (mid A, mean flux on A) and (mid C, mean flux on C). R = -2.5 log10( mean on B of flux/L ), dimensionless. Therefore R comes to 0.05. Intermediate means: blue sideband 7.04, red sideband 6.75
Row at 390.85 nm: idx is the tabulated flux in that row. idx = 6.58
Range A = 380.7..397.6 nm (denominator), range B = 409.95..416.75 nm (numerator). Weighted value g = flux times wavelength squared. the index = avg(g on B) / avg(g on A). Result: 1.12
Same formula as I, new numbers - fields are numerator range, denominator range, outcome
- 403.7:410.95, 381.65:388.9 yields 1.11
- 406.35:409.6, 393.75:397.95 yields 1.16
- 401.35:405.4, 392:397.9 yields 1.13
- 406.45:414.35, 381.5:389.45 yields 1.11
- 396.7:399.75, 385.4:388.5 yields 0.91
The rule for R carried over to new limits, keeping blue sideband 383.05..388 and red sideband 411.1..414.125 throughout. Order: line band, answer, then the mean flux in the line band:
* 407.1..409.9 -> -0.07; 7.15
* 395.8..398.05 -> 0.06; 6.48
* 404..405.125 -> 0.01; 6.71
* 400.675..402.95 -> -0.05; 7.14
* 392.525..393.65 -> 0.27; 5.39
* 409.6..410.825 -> -0.08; 7.17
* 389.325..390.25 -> 0.03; 6.79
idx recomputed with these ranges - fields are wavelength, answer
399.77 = 6.034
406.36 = 6.162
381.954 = 7.553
